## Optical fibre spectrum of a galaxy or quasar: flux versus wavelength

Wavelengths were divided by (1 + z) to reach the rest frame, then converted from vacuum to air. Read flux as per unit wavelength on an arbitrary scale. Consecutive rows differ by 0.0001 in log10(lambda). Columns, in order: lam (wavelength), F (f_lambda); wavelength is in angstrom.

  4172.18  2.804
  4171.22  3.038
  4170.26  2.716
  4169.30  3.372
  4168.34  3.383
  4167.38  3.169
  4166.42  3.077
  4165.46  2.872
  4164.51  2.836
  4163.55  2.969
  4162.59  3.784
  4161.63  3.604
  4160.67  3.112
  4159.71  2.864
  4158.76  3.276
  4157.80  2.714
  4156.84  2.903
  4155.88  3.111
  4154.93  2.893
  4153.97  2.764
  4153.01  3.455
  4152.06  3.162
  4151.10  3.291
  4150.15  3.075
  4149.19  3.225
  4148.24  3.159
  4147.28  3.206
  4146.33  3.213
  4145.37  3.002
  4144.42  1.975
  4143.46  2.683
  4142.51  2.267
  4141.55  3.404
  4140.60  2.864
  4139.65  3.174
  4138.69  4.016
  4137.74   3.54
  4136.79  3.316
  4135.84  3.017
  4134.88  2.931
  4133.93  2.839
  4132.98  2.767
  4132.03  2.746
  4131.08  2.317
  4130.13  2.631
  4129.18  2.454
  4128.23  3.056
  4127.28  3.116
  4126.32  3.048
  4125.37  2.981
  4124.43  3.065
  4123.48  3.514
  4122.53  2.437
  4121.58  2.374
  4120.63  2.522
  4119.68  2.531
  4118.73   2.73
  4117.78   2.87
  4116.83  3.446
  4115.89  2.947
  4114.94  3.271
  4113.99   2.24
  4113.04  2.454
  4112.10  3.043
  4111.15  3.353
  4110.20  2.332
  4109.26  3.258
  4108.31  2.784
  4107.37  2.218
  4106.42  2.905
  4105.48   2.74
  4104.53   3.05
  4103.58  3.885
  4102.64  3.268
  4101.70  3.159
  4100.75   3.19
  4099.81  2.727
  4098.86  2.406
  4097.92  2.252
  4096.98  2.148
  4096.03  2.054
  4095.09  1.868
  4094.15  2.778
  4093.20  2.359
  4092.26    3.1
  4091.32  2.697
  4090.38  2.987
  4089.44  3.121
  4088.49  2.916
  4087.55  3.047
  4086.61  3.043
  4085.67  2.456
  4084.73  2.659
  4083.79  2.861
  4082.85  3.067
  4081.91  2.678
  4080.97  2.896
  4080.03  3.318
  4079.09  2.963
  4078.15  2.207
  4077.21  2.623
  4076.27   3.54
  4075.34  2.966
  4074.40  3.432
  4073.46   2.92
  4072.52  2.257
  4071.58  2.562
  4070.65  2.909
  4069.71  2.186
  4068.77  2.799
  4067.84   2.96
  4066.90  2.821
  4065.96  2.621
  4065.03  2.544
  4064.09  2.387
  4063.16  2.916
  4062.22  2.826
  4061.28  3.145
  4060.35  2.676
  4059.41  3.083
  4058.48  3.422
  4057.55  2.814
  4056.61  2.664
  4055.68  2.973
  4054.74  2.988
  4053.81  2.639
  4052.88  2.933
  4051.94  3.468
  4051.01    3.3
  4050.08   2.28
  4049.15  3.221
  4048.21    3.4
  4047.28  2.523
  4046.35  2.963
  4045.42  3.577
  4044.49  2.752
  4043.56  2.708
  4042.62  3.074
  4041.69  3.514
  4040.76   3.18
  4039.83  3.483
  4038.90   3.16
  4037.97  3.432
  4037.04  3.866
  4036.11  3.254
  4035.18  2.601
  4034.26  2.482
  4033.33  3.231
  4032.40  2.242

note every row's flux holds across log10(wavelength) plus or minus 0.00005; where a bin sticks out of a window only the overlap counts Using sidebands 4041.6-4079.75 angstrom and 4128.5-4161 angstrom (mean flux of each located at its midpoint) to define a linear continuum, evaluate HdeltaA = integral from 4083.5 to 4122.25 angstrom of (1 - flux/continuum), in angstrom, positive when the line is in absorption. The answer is 2.0 angstrom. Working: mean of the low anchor 2.89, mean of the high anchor 2.98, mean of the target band 2.78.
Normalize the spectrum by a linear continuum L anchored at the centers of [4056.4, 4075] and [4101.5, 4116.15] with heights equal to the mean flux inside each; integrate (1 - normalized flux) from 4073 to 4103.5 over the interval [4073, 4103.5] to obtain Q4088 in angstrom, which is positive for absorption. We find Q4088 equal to 0.51 angstrom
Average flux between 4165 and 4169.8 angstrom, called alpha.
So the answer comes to 3.17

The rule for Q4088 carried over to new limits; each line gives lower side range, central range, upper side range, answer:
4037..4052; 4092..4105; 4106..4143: 1.08 angstrom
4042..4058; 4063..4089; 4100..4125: 1.18 angstrom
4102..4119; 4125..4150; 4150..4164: 0.75 angstrom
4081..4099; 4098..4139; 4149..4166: -0.81 angstrom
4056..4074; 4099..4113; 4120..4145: -0.61 angstrom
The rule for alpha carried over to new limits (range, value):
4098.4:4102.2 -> 2.87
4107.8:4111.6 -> 2.92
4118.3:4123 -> 2.51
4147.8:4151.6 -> 3.19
